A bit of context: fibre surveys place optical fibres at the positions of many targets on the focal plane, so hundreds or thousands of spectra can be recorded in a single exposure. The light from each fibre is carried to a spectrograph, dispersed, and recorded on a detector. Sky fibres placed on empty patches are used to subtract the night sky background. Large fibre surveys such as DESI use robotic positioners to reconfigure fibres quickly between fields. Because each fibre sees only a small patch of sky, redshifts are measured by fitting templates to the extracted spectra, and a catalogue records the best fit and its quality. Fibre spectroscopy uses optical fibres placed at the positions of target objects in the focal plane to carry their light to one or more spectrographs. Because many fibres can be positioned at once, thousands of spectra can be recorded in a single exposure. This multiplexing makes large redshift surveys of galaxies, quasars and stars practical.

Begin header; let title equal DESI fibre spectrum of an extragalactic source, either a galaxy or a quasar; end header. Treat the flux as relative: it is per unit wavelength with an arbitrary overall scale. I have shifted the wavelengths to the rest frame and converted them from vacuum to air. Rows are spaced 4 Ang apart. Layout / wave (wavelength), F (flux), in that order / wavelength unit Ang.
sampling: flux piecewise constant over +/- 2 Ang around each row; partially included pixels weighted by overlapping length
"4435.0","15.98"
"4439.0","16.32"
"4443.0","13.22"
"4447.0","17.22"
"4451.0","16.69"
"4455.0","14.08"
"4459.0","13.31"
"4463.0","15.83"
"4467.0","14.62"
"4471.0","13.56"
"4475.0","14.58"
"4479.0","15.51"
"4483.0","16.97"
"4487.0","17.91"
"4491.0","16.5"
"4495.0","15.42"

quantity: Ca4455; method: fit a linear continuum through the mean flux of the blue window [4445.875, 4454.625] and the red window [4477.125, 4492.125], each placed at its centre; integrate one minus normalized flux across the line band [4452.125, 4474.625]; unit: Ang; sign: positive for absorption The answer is 2.9 Ang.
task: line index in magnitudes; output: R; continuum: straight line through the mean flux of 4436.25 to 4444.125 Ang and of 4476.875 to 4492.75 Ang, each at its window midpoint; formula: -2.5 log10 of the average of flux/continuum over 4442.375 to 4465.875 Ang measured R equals 0.03 mag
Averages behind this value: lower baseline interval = 15.1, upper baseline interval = 16.7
